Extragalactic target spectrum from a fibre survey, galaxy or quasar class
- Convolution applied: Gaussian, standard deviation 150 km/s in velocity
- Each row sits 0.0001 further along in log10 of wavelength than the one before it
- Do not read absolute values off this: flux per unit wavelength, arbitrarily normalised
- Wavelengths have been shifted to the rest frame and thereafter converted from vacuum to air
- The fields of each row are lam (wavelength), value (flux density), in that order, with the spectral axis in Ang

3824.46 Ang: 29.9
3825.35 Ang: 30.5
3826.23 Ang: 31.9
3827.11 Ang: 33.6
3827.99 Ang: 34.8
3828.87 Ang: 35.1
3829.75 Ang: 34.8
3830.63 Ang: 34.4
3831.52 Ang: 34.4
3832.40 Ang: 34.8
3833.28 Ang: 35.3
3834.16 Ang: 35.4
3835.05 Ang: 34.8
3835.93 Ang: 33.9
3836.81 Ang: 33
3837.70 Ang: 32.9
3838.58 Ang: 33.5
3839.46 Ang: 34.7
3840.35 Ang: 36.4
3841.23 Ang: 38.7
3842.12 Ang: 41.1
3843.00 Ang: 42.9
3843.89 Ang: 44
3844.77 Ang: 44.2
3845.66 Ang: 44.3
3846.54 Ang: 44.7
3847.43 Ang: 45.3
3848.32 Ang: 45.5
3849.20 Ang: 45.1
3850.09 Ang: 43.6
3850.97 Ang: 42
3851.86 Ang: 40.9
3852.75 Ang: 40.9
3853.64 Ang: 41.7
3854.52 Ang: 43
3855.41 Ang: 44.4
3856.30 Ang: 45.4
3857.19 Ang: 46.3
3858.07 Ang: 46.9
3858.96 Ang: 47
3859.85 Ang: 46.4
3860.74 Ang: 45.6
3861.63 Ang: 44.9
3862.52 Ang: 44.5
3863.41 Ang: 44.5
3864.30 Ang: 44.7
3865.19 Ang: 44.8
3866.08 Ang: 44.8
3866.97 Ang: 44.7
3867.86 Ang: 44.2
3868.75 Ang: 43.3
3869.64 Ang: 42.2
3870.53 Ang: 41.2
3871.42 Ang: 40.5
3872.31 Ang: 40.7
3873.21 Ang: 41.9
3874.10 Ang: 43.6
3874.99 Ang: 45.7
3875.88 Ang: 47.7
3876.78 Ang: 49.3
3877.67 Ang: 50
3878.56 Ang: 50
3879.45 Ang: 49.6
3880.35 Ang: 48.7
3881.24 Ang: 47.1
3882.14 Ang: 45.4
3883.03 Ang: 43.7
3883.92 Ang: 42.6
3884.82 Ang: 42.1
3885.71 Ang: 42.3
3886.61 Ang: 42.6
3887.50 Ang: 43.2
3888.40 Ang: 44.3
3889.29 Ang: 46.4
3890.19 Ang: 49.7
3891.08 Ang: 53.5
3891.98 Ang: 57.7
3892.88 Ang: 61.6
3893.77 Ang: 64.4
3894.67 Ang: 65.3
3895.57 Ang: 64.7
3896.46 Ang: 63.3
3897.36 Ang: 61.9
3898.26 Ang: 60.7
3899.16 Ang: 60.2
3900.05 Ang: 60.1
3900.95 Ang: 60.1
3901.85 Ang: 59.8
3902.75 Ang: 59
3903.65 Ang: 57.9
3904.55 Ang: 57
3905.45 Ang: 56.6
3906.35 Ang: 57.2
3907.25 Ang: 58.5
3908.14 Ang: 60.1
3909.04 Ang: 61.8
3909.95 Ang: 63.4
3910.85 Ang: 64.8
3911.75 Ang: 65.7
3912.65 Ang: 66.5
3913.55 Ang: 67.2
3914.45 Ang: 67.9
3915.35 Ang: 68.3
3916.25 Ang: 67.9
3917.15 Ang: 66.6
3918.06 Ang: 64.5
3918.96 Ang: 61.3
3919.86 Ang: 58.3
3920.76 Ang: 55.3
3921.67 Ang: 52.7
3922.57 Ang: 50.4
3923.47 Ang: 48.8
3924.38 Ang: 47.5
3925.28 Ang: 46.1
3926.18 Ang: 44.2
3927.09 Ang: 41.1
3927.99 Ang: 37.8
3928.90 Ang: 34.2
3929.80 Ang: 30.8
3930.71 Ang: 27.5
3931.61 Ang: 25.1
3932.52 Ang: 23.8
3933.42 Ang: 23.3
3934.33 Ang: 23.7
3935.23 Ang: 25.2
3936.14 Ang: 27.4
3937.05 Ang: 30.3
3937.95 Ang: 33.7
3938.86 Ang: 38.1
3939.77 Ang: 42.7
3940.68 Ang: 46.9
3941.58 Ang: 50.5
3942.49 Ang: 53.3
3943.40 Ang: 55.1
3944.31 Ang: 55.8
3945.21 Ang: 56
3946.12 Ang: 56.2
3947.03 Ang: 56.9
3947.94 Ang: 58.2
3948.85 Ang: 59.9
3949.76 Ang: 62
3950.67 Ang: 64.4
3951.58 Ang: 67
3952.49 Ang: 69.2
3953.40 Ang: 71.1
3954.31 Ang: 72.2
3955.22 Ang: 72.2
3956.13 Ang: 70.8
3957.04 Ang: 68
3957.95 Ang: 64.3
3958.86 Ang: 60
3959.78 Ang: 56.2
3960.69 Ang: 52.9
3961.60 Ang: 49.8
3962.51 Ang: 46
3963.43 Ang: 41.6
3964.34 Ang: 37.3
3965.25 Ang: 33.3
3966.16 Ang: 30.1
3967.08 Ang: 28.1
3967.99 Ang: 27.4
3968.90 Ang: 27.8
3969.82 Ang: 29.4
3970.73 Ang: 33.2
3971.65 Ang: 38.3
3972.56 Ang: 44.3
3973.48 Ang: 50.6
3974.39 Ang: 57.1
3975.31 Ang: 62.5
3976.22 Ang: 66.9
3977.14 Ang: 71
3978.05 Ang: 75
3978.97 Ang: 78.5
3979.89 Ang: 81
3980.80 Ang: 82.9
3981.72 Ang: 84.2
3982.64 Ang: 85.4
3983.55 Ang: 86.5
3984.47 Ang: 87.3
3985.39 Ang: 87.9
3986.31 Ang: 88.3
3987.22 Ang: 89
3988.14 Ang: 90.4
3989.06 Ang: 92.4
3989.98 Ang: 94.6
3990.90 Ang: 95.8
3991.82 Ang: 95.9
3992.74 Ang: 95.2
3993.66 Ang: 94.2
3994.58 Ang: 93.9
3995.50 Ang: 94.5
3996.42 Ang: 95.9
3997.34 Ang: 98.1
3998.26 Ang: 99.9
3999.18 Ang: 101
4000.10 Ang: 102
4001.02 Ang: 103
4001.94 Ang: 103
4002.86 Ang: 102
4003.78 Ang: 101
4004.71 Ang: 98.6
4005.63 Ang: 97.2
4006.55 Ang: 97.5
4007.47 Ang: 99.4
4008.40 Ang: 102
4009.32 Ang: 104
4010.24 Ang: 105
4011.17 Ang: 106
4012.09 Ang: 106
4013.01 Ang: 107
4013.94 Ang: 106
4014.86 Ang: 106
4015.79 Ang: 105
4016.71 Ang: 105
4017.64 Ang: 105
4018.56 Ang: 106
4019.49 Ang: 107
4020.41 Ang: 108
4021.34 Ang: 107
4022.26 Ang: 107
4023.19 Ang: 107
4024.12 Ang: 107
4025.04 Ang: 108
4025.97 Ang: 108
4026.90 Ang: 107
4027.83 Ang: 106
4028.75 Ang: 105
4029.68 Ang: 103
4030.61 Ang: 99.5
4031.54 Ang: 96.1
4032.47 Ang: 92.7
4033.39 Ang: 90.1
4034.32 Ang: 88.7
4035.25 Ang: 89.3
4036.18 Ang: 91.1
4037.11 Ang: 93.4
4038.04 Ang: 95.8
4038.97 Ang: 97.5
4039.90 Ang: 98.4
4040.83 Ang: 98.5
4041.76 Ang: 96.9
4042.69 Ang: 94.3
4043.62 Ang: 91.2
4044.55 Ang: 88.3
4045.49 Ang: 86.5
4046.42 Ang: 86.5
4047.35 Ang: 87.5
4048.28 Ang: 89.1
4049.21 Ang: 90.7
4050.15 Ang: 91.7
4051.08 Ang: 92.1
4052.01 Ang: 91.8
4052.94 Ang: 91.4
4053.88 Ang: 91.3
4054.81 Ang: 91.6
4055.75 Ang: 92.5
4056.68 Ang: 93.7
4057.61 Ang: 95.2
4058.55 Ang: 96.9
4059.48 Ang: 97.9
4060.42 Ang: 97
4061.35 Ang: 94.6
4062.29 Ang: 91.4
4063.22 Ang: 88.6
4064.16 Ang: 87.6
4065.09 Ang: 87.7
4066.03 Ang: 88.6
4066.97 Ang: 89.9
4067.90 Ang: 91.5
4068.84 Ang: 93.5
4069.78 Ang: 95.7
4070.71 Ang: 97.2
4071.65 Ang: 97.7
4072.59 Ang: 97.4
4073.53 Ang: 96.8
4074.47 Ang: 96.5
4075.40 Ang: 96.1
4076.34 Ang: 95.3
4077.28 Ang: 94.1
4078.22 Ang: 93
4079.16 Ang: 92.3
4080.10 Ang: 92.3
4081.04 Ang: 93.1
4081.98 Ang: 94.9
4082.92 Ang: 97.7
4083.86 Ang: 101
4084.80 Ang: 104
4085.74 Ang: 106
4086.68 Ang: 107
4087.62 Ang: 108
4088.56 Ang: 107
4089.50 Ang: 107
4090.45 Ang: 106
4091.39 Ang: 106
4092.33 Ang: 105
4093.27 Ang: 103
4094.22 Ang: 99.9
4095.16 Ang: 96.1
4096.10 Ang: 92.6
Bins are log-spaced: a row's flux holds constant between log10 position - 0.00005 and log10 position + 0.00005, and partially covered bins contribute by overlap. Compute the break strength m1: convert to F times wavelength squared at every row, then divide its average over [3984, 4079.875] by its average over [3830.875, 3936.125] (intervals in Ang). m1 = 2.20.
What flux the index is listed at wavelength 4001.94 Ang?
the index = 103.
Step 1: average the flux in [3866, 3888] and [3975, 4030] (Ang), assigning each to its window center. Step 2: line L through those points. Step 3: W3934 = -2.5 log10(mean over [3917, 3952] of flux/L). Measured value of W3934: 0.43 mag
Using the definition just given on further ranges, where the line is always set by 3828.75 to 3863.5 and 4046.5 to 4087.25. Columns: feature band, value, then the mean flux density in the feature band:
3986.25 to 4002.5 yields -0.25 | 96.2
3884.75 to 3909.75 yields -0.06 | 56.4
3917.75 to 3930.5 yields 0.24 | 47.5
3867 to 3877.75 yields 0.07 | 44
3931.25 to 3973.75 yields 0.38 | 47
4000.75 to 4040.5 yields -0.22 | 102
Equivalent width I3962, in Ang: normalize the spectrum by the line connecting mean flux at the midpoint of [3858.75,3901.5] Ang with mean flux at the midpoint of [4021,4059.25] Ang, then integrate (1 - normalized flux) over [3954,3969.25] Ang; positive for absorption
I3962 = 4.9 Ang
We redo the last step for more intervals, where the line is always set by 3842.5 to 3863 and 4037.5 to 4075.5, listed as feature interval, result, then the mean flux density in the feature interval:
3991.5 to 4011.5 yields -4.91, 99.5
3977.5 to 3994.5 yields -2.64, 88.1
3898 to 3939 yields 6.12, 50.4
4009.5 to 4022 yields -3.42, 106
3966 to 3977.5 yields 4.61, 43.7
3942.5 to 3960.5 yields 1.44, 62.5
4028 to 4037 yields -0.83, 95.4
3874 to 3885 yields 0.85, 46.8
